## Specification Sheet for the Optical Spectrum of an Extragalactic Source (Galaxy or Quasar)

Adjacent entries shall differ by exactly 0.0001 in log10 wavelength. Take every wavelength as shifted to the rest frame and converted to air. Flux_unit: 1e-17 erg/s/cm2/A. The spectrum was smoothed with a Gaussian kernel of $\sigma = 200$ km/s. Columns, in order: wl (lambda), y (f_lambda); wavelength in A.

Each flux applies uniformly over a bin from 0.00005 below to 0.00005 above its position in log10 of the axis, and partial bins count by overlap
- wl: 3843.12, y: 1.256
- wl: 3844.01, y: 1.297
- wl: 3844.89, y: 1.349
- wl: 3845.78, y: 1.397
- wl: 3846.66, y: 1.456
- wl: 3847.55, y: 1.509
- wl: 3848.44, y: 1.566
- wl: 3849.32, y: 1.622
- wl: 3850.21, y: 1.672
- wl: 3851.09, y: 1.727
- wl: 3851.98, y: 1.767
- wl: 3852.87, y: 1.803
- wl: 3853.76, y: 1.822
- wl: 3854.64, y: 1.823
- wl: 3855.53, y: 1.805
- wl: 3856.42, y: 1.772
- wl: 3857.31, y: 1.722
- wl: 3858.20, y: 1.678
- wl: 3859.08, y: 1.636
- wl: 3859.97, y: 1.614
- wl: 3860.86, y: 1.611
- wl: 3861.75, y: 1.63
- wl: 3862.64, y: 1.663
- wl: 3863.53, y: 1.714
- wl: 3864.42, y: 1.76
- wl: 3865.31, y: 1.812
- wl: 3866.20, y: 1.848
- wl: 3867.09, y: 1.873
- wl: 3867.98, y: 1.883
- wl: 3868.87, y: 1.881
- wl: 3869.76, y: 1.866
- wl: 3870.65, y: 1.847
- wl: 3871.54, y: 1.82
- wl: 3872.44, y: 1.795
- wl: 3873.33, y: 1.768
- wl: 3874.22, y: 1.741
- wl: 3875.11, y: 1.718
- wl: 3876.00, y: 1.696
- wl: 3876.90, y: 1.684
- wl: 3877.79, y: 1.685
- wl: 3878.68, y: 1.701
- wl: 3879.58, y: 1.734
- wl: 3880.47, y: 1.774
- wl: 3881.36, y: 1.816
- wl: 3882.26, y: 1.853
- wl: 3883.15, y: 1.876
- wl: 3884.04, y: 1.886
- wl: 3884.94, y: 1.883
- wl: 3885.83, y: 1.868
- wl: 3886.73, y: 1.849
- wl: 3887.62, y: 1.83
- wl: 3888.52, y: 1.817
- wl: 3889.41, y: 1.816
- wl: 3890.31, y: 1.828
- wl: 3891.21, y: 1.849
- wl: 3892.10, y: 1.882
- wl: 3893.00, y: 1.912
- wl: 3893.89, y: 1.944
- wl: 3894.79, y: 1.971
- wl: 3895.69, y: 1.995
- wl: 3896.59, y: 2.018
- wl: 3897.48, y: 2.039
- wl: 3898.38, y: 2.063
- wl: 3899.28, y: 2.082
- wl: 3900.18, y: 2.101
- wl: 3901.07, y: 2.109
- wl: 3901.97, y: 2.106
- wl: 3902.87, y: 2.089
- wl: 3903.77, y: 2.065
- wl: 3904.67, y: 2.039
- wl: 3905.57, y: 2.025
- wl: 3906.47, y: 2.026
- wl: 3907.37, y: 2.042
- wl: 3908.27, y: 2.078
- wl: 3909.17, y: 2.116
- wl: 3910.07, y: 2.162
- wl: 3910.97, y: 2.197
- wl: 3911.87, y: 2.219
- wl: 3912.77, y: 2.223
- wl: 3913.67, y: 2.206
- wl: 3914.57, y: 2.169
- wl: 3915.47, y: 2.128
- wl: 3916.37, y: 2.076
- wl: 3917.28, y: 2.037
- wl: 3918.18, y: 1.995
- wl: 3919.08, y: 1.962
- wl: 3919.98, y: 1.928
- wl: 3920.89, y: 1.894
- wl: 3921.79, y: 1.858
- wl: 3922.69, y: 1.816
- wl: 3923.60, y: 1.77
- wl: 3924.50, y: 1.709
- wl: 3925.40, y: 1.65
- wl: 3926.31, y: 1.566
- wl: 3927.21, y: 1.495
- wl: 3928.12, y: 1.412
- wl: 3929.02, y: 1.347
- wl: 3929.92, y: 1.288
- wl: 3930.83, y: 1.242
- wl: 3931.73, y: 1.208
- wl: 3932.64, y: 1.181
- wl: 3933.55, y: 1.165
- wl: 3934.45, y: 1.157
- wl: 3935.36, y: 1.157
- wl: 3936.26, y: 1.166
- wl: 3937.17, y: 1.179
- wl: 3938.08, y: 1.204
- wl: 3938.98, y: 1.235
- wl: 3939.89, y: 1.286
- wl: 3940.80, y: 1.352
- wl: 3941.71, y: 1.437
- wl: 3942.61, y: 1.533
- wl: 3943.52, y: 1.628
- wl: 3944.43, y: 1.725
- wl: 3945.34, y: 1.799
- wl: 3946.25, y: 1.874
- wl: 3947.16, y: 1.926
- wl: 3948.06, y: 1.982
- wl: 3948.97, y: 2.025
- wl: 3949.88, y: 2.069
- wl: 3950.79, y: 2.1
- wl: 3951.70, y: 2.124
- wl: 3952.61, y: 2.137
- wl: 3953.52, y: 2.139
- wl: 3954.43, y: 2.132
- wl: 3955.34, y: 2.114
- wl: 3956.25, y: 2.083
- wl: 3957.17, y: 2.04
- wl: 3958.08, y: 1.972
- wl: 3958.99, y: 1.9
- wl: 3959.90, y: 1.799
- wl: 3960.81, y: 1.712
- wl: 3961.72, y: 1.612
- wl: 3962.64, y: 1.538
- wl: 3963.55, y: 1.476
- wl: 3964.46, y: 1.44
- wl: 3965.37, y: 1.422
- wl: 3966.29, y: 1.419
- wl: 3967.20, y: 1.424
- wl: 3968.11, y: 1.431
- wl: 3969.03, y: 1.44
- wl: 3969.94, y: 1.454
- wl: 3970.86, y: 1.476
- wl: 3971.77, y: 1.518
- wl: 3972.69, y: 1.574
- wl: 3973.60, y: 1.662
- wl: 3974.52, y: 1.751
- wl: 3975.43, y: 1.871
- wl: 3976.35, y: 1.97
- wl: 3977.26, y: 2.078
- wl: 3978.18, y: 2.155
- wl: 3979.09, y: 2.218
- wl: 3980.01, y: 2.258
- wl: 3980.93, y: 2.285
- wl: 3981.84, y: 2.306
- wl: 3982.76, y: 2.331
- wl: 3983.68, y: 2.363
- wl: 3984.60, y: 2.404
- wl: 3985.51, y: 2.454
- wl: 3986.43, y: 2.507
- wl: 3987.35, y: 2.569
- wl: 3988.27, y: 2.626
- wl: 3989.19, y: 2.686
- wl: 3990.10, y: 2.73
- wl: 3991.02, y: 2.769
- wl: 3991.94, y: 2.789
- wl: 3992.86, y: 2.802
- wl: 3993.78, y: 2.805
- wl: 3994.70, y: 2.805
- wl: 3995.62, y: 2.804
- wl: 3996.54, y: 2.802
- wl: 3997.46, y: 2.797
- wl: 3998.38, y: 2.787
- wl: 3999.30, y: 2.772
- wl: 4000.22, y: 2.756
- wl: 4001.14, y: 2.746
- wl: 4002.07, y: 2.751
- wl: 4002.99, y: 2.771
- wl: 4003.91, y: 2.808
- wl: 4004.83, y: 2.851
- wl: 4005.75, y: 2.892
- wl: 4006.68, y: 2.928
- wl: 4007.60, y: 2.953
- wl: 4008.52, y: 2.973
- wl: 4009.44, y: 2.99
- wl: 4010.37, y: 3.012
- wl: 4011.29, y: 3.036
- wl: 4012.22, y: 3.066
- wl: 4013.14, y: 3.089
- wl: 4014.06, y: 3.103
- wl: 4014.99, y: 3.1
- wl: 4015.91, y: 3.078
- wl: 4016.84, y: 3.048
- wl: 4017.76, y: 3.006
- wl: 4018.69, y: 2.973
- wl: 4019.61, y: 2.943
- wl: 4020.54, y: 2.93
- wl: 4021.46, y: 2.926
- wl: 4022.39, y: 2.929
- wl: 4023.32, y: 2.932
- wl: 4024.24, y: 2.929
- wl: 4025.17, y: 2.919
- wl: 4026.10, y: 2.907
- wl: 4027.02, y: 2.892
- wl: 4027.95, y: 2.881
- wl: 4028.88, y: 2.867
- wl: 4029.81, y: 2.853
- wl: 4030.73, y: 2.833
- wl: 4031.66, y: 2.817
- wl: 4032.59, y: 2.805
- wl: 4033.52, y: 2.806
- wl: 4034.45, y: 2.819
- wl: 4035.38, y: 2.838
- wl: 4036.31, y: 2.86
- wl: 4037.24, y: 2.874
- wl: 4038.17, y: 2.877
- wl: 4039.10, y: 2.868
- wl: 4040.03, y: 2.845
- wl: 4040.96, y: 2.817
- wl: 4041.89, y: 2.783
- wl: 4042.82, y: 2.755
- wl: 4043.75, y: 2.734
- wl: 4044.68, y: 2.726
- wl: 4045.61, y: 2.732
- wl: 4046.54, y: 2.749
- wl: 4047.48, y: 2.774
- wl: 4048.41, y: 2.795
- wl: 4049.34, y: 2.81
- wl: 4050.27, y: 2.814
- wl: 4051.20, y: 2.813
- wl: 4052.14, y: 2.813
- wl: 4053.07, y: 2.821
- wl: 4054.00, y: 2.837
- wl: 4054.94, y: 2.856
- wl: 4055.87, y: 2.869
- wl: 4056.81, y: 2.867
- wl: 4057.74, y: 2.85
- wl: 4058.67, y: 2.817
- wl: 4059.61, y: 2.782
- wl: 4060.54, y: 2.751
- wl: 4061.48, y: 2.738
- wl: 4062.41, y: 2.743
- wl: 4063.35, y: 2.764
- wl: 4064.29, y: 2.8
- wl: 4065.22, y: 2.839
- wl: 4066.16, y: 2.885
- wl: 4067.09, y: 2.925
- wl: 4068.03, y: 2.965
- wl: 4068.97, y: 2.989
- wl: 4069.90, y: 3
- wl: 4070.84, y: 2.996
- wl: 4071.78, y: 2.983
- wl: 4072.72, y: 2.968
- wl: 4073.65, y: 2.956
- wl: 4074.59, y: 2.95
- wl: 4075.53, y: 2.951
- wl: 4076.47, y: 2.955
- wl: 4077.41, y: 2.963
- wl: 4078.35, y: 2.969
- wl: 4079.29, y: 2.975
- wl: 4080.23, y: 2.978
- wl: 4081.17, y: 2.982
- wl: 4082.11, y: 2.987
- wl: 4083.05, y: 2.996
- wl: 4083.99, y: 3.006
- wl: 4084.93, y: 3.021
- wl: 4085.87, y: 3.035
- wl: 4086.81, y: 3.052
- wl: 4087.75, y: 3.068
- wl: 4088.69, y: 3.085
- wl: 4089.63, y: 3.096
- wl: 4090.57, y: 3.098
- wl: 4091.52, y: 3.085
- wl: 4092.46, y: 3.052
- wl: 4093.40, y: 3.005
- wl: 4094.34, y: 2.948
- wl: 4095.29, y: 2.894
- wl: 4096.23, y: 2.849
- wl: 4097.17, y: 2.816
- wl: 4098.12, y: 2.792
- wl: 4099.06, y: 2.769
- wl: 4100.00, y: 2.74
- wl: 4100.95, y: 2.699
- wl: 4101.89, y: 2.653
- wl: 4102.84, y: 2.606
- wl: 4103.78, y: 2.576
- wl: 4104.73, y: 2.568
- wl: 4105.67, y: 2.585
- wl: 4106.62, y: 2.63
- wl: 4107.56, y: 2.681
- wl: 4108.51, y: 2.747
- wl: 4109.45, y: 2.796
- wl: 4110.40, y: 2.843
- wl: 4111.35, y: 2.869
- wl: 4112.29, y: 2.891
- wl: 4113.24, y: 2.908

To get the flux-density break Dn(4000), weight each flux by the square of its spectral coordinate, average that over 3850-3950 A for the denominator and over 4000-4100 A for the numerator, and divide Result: 1.8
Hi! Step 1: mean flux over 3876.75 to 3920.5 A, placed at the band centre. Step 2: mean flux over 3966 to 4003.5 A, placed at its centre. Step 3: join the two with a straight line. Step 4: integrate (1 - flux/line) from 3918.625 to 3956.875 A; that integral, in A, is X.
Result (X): 8.6 A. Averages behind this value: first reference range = 1.98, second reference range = 2.3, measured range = 1.65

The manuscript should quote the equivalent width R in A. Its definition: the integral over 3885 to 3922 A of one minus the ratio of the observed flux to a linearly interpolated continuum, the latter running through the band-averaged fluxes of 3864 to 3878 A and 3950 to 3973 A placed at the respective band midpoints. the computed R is -5.0 A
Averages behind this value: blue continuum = 1.79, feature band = 2.01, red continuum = 1.74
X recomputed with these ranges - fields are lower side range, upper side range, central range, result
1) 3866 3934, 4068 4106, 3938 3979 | 8.3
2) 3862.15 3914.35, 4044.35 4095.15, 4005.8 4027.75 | -3.0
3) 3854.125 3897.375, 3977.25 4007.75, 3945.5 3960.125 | 2.0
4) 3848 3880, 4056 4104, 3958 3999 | 4.4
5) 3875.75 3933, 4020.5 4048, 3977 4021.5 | -2.8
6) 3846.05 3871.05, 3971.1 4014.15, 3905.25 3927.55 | 1.2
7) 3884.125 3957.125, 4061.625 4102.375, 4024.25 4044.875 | -1.8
